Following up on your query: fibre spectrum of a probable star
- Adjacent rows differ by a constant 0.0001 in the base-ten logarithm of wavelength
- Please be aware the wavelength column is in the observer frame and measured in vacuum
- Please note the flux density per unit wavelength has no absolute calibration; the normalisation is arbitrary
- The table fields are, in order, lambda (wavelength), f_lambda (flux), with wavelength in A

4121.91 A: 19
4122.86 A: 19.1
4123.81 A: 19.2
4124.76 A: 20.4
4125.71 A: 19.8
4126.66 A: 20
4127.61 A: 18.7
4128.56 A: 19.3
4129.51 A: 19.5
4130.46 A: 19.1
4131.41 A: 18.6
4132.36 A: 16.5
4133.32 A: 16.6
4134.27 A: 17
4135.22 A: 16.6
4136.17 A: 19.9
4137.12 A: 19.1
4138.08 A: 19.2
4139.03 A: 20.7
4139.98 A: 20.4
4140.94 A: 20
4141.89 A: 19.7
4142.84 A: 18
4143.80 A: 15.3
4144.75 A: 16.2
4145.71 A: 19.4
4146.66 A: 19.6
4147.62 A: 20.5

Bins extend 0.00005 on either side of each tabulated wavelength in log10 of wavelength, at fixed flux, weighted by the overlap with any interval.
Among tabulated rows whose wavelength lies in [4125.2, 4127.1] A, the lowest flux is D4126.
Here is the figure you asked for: 19.8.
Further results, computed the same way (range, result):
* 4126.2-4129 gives 18.7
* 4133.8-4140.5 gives 16.6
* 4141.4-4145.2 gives 15.3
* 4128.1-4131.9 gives 18.6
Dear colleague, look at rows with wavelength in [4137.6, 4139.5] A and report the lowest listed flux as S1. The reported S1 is 19.2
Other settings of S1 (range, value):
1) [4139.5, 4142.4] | 19.7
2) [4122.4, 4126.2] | 19.1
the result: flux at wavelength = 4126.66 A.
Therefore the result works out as 20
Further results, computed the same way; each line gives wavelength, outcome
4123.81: 19.2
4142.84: 18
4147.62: 20.5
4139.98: 20.4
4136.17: 19.9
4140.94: 20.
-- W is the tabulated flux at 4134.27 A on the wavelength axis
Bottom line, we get 17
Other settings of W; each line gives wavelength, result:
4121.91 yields 19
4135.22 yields 16.6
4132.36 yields 16.5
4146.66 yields 19.6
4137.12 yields 19.1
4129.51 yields 19.5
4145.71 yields 19.4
